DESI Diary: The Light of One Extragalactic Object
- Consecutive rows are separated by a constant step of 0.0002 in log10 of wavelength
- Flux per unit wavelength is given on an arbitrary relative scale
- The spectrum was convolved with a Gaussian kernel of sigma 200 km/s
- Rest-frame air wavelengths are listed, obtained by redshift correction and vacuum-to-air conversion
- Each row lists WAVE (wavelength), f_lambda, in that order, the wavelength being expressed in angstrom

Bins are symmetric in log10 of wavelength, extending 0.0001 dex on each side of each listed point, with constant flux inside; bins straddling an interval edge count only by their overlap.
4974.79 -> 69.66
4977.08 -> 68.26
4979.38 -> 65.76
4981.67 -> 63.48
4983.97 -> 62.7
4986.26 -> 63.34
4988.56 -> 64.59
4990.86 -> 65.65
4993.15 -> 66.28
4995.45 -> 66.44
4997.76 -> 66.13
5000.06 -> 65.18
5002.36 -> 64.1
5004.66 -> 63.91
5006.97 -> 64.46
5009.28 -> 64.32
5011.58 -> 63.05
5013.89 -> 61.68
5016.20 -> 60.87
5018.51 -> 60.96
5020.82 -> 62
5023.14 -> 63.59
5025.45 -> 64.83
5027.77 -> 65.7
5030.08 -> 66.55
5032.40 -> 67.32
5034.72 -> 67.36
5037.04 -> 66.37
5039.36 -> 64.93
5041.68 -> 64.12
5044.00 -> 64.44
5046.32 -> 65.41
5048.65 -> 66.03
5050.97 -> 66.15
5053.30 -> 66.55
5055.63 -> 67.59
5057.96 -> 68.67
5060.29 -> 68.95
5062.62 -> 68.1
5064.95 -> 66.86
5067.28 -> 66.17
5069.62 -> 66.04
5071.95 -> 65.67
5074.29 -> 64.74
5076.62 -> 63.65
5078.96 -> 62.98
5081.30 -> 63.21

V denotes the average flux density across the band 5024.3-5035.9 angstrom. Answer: 66.3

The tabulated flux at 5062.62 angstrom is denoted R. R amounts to 68.1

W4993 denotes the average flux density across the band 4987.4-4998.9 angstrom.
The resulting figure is 65.8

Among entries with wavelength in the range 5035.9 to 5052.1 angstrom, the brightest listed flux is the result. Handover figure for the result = 66.37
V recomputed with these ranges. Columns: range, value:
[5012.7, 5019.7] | 61.2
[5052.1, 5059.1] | 67.5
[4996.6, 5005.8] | 64.8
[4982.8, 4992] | 64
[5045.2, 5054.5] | 66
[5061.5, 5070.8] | 66.8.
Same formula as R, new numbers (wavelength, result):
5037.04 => 66.37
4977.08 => 68.26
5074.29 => 64.74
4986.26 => 63.34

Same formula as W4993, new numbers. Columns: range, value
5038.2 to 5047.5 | 64.7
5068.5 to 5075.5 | 65.5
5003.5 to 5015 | 63.5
